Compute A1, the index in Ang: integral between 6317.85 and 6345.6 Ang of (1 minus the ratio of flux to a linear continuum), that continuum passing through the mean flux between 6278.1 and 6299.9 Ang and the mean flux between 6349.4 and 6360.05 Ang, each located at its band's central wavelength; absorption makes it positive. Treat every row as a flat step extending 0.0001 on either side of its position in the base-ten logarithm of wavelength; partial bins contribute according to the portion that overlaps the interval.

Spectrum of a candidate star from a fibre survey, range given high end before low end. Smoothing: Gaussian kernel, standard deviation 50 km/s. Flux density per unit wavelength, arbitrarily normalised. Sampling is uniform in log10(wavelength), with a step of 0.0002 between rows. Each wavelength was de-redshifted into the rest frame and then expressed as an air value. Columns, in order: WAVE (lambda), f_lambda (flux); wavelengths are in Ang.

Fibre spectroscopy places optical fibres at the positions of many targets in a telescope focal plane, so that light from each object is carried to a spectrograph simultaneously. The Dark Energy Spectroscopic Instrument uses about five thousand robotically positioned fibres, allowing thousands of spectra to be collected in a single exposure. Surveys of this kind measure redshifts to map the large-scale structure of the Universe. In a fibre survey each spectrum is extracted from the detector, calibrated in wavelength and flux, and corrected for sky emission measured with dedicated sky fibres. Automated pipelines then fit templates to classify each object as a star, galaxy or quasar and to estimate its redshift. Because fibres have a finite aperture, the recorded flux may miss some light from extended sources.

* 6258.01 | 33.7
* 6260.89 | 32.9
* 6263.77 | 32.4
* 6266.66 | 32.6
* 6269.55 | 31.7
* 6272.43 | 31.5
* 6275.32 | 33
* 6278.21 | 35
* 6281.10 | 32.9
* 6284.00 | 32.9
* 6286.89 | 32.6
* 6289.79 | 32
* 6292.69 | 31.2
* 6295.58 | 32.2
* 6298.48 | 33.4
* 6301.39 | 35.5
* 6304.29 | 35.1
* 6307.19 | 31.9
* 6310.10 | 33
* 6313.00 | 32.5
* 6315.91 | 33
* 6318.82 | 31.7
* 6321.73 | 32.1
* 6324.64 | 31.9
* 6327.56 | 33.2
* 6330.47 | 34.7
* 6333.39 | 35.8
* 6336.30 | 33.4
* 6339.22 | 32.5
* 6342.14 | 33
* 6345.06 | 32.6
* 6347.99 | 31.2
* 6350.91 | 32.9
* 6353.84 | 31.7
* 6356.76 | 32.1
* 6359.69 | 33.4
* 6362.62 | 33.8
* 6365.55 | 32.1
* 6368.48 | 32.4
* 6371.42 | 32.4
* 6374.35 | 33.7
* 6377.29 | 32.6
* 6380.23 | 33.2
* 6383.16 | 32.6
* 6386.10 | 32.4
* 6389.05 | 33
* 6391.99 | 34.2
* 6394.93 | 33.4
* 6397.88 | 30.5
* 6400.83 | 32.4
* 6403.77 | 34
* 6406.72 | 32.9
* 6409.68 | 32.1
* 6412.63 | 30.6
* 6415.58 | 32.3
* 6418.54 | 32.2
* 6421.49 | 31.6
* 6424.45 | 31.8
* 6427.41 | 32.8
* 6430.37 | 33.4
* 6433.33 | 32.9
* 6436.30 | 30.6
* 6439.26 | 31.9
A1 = -0.5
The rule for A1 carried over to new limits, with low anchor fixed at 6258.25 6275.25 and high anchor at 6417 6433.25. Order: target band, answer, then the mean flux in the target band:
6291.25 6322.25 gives -0.5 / 32.9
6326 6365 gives -0.8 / 33.1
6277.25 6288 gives -0.3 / 33.3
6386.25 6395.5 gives -0.3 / 33.4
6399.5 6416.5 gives 0.0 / 32.4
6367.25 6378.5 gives -0.1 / 32.8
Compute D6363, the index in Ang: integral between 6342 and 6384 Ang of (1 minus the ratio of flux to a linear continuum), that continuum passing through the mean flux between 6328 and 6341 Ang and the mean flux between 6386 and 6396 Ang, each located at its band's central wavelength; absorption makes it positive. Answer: 1.31 Ang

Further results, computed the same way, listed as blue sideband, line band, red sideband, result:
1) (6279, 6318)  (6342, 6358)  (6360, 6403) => 0.3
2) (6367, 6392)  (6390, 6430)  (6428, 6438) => 0.2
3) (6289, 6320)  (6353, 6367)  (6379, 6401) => 0.1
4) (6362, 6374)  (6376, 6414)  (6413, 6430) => -0.2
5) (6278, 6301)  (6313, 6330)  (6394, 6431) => 0.1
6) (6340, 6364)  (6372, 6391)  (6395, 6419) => -0.3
